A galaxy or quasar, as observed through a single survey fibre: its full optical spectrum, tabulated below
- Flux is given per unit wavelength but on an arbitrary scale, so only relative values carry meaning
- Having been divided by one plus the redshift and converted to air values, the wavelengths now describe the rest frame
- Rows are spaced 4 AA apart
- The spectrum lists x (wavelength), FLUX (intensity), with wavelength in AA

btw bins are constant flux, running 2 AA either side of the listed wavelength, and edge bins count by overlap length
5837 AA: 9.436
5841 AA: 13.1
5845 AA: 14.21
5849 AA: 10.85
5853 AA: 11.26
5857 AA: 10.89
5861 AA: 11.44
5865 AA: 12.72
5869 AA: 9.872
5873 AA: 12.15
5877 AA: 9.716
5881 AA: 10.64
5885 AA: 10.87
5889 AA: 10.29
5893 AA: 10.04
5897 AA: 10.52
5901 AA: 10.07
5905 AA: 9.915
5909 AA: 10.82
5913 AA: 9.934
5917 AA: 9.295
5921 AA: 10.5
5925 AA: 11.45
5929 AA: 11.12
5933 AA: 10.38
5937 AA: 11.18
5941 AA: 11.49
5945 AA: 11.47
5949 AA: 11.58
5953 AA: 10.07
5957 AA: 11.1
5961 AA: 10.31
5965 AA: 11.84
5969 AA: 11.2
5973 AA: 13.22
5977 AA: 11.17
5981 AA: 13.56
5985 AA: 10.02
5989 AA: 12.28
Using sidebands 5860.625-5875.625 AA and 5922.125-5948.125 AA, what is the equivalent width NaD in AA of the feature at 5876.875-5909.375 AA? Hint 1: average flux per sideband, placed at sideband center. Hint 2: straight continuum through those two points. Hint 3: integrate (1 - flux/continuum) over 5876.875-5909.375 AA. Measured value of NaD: 3.0 AA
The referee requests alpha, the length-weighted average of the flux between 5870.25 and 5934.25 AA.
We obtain 10.5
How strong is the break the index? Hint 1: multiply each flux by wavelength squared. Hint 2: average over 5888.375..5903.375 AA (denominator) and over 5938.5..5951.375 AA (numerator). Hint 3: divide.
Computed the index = 1.1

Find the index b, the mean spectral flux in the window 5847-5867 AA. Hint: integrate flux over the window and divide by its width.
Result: 11.4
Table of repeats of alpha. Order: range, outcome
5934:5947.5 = 11.3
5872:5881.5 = 10.7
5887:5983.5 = 10.9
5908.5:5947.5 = 10.8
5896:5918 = 10.1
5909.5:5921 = 9.93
